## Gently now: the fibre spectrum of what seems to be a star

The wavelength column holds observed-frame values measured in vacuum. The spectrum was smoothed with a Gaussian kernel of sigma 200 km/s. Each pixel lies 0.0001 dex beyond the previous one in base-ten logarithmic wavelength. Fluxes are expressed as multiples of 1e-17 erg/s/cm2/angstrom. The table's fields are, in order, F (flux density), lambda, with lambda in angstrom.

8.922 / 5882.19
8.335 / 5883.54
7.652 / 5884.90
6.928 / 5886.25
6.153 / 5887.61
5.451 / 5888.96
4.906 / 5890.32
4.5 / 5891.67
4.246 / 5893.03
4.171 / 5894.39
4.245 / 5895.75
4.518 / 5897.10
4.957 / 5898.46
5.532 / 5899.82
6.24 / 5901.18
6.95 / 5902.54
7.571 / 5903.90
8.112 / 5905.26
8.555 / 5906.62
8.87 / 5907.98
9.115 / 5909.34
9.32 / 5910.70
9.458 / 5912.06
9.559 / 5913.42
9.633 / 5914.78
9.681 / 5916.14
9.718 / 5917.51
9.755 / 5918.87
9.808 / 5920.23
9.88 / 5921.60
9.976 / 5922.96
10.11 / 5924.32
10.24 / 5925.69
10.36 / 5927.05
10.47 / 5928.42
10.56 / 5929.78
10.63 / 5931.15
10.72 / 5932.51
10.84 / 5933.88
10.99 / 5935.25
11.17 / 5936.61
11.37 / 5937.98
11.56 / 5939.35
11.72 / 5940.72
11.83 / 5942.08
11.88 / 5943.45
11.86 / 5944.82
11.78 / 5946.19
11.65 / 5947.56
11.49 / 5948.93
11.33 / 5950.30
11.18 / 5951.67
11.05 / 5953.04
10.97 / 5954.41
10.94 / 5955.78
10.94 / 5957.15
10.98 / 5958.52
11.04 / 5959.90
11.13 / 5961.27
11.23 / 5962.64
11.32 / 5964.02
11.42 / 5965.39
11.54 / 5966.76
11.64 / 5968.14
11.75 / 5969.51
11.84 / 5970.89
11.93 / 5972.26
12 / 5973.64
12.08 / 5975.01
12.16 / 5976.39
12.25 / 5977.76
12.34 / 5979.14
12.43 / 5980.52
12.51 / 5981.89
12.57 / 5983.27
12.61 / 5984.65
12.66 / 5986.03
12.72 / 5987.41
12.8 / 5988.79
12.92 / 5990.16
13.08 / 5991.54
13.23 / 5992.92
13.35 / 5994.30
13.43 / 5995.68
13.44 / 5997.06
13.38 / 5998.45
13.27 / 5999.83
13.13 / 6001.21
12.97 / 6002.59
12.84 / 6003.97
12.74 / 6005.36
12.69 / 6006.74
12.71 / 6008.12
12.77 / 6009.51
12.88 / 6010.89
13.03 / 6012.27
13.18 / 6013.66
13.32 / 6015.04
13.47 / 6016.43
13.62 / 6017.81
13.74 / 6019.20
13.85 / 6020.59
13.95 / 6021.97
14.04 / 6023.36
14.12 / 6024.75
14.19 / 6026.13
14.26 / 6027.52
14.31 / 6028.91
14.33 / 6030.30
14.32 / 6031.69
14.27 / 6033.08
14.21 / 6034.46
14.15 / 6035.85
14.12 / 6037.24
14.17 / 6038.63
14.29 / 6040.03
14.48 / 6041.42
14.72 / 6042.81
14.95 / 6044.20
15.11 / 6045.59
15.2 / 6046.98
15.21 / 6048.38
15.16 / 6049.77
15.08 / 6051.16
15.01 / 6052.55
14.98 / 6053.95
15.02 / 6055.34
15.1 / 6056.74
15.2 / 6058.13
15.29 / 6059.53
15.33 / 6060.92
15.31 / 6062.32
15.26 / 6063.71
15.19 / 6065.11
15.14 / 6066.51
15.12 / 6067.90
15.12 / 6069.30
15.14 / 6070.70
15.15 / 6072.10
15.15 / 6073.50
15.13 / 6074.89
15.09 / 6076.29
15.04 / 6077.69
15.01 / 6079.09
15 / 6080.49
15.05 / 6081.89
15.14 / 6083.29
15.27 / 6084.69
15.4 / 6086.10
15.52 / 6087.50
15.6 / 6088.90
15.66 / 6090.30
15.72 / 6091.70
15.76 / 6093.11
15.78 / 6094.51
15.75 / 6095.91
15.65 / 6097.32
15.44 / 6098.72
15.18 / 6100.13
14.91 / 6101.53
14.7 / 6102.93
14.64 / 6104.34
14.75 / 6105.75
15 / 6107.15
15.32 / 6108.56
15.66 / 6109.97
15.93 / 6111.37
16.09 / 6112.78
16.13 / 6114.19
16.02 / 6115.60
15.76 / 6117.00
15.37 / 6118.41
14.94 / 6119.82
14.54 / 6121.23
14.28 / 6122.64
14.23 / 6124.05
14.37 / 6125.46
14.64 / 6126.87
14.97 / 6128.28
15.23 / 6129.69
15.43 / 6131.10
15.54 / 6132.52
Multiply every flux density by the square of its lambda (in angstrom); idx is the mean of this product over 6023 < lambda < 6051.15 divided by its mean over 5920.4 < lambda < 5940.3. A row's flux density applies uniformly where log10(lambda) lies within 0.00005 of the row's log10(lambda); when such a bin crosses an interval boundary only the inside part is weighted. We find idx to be 1.4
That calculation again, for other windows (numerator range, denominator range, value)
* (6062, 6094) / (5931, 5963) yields 1.41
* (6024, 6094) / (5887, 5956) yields 1.71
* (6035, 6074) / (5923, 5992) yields 1.34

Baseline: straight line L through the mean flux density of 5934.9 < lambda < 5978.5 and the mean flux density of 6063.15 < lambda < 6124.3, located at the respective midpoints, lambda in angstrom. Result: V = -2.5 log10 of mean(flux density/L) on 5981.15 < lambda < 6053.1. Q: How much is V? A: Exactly -0.04 mag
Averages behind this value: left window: 11.5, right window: 15.3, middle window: 13.7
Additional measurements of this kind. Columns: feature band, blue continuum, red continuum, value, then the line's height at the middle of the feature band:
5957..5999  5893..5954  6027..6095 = -0.05 mag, 11.7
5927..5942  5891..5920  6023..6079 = -0.23 mag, 8.89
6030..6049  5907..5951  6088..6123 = -0.07 mag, 13.6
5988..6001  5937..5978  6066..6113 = -0.05 mag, 12.6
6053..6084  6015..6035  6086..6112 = -0.02 mag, 14.8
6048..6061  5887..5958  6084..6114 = -0.10 mag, 13.9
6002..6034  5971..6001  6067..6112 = 0.00 mag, 13.5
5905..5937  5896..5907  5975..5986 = -0.25 mag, 7.89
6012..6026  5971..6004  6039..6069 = 0.01 mag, 13.8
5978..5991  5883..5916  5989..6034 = -0.06 mag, 11.9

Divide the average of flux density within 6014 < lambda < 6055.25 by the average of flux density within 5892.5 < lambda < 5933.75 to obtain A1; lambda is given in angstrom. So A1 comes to 1.69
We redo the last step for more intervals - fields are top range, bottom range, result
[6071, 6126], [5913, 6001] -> 1.32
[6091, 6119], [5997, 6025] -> 1.17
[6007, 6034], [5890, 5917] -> 1.94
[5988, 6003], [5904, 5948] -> 1.28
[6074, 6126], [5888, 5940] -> 1.79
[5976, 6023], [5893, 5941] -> 1.45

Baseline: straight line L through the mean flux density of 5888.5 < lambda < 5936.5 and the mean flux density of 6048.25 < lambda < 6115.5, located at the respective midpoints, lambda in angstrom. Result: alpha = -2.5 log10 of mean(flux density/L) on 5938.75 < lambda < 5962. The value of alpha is -0.154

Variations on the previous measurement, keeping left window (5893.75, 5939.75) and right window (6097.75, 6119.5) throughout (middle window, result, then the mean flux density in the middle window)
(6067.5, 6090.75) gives -0.059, 15.2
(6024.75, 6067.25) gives -0.115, 14.8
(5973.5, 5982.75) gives -0.118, 12.3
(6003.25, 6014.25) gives -0.071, 12.8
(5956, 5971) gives -0.079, 11.3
